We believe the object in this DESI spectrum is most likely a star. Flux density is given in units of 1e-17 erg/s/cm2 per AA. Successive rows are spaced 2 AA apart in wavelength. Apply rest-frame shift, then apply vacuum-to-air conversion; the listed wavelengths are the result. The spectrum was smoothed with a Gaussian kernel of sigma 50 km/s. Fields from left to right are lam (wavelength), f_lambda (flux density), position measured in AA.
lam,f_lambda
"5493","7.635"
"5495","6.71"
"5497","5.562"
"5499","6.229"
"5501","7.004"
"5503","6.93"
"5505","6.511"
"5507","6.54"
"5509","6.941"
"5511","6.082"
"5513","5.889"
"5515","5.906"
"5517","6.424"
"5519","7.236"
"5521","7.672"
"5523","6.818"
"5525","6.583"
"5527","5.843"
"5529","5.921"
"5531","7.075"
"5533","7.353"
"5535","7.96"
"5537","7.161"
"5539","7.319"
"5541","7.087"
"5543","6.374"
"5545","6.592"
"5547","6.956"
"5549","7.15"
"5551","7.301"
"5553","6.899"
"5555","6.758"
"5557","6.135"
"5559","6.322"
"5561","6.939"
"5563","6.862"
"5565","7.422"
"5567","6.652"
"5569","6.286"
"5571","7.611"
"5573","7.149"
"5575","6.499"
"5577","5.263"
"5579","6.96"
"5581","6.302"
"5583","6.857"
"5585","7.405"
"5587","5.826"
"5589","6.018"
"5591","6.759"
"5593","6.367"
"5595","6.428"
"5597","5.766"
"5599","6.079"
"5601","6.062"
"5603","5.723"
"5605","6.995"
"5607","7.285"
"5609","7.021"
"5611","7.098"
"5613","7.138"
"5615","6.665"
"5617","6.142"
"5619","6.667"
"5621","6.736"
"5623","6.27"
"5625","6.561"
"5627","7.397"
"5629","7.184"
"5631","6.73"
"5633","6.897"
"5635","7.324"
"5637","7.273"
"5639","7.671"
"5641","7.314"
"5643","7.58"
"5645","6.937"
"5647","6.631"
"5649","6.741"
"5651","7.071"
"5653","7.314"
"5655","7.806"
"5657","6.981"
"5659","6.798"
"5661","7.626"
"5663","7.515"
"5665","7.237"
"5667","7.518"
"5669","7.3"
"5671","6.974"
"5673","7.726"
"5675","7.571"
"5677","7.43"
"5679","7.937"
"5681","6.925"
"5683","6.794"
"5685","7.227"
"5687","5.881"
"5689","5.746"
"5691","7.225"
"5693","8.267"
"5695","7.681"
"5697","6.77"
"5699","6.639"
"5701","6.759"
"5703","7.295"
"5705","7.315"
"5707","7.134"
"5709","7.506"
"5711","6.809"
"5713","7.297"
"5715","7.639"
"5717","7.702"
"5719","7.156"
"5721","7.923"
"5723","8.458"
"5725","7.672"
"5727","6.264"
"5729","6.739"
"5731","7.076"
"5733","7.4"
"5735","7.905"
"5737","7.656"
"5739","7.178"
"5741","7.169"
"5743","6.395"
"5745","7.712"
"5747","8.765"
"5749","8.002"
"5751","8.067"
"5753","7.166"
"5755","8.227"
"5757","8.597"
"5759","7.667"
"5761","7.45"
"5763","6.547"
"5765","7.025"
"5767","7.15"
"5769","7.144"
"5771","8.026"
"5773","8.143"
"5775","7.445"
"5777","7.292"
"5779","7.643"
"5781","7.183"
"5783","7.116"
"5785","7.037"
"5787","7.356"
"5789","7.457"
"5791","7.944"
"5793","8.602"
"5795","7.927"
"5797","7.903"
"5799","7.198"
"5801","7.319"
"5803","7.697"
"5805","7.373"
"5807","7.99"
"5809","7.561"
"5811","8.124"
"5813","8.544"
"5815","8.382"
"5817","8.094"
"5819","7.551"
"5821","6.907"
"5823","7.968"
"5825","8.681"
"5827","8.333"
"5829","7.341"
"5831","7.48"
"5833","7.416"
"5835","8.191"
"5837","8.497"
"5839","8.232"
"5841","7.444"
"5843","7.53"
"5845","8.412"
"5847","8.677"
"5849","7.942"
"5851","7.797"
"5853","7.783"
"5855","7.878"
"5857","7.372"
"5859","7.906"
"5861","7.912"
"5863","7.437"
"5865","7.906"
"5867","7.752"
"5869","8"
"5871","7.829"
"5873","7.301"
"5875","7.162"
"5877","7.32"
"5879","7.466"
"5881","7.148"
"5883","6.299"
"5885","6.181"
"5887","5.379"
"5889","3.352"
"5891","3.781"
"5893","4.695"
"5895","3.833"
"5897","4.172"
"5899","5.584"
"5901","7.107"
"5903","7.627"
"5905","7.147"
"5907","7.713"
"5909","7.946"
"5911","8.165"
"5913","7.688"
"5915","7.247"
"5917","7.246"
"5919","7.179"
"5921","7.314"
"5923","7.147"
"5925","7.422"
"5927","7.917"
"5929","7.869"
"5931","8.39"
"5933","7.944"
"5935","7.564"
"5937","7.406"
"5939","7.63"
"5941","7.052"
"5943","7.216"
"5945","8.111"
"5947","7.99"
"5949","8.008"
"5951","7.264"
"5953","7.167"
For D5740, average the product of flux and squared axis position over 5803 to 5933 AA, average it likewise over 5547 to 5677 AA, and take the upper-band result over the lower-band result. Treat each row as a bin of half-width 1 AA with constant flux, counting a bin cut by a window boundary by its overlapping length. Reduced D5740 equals 1.2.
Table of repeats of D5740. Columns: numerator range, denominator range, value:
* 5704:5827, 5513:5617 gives 1.22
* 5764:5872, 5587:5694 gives 1.19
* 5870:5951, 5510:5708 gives 1.12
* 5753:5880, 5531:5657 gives 1.22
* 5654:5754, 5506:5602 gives 1.16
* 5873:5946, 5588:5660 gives 1.11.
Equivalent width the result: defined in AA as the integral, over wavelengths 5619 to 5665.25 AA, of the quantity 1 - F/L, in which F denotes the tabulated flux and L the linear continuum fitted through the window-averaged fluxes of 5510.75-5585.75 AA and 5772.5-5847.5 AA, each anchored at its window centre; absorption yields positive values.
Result 0.2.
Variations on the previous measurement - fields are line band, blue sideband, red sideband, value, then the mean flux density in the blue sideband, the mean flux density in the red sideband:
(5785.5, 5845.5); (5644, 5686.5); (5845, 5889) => -4.1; 7.22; 7.38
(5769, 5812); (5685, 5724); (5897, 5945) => -1.9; 7.22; 7.4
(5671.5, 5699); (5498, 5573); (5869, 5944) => -1.3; 6.78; 6.87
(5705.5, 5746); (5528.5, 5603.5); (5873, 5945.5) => -3.5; 6.68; 6.84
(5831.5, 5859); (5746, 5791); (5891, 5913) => -4.3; 7.58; 6.34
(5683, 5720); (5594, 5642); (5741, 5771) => 0.8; 6.77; 7.57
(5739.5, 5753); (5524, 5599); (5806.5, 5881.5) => -0.3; 6.7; 7.83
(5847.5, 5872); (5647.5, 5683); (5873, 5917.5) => -4.8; 7.3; 6.39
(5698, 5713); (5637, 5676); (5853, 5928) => 0.2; 7.28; 6.89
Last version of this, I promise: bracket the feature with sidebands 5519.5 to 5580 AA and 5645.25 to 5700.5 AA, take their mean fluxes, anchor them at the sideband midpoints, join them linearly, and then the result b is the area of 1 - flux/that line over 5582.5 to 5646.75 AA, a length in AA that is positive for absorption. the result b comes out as 2.3 AA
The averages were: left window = 6.83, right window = 7.15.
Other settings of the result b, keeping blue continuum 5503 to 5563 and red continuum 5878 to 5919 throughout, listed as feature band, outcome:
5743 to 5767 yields -4.4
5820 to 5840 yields -4.7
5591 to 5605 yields 1.0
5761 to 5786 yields -3.3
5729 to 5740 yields -1.5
